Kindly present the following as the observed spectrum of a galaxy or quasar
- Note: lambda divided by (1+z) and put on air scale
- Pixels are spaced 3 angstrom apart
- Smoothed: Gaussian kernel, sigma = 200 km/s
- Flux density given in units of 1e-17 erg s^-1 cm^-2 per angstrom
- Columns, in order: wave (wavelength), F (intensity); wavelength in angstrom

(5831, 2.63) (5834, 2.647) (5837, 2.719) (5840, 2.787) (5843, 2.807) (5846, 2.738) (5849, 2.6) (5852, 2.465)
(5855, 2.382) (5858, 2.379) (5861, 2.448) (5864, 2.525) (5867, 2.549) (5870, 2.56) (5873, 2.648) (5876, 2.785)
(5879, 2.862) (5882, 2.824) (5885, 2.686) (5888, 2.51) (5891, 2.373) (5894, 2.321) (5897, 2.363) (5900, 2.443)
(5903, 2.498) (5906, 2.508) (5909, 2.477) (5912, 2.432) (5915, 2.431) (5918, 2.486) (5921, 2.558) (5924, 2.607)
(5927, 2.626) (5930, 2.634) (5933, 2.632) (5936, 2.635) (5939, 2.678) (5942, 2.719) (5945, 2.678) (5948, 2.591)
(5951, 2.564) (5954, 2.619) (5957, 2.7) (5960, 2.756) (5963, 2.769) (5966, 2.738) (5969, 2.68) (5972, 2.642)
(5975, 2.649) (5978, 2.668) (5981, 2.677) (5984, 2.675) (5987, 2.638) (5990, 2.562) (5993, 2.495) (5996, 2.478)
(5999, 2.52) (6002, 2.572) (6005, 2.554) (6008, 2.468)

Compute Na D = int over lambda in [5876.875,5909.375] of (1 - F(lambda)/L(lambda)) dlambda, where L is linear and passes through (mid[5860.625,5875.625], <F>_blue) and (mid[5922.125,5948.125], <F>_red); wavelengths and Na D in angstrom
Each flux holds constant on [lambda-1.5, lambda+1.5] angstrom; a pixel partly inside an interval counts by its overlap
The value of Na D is 0.7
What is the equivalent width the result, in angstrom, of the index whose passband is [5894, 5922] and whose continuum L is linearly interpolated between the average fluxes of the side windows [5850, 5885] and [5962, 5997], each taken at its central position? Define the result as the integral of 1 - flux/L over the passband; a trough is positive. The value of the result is 1.6 angstrom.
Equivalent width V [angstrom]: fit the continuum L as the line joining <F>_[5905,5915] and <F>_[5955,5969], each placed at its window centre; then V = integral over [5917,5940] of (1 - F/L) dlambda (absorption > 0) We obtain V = -0.4 angstrom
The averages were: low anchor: 2.46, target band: 2.61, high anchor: 2.73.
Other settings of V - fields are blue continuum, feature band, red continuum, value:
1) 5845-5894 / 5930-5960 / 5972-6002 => -0.72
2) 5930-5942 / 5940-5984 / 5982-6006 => -1.02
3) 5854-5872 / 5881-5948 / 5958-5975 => 1.18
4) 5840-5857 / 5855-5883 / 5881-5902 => -0.55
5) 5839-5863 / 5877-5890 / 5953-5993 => -0.57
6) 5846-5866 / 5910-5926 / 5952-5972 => 0.66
